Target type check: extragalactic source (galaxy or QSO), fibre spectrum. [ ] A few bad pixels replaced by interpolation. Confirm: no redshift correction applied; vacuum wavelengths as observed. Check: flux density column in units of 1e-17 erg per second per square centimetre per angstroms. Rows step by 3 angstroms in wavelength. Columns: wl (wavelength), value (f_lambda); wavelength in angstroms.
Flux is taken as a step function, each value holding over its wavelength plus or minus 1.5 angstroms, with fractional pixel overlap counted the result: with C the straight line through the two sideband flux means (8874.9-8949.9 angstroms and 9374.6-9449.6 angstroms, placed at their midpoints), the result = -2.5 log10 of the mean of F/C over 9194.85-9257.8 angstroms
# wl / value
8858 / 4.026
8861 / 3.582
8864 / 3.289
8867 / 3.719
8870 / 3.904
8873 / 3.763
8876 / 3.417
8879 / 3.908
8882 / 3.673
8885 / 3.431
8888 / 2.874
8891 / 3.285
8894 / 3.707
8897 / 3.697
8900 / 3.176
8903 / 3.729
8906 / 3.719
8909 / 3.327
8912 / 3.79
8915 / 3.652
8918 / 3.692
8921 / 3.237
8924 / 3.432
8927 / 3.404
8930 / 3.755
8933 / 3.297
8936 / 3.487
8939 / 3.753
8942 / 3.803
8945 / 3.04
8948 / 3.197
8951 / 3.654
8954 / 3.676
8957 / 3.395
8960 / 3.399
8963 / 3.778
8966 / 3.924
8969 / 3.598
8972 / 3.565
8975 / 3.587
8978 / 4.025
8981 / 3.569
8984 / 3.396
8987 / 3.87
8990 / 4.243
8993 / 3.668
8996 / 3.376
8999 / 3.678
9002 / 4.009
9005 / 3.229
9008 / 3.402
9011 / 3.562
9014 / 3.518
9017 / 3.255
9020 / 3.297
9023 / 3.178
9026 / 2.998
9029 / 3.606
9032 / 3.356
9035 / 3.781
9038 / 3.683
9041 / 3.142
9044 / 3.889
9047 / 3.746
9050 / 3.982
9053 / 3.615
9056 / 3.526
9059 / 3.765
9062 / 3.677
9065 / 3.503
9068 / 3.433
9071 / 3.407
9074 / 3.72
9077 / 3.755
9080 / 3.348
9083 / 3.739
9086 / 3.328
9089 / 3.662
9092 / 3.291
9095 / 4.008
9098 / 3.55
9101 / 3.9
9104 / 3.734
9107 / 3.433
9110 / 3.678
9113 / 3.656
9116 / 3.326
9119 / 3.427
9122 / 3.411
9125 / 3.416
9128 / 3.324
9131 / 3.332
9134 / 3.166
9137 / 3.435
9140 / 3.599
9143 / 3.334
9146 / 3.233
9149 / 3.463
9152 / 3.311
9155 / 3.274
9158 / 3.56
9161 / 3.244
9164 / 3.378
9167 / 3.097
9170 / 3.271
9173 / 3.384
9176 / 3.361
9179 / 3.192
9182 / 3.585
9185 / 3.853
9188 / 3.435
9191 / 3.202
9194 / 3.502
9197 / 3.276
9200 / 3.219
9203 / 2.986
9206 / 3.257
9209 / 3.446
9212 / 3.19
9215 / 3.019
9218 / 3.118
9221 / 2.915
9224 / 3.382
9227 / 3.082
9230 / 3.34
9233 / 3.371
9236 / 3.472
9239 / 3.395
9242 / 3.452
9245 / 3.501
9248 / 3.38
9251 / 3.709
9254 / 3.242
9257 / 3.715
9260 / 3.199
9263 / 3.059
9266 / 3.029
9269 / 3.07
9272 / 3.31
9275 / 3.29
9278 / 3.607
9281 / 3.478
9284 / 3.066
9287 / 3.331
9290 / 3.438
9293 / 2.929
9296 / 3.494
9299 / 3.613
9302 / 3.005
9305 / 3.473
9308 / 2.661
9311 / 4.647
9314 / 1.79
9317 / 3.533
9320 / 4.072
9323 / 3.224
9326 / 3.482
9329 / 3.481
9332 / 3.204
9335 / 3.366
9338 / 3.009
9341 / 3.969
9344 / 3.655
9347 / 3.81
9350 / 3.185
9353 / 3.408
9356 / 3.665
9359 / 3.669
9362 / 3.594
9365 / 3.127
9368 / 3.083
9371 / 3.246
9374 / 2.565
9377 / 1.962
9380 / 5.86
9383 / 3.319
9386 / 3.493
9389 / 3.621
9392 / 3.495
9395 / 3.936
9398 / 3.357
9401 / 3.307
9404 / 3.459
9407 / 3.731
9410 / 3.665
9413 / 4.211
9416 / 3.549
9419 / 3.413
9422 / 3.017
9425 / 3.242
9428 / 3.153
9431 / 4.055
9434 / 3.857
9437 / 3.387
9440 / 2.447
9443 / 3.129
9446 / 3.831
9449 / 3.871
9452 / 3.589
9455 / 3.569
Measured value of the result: 0.066 mag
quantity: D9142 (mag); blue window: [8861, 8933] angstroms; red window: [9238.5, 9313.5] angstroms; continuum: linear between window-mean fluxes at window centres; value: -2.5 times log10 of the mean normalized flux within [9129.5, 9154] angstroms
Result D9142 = 0.02 mag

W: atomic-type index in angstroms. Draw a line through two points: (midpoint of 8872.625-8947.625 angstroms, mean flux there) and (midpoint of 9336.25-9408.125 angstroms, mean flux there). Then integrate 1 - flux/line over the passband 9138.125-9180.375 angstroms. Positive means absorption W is 1.9 angstroms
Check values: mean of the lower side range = 3.51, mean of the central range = 3.34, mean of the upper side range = 3.48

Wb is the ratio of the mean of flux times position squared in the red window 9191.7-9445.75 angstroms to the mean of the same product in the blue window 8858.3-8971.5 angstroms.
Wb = 1.0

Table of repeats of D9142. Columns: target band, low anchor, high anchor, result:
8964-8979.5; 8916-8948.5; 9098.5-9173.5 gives -0.084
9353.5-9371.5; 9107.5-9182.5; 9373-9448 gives 0.020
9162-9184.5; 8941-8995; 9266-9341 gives 0.031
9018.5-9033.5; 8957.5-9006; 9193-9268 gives 0.102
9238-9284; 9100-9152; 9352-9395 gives 0.032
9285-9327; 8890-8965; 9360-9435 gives 0.054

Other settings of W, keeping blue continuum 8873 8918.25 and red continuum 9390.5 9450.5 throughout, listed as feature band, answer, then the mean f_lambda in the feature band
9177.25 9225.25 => 3.2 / 3.29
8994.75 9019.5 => 0.3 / 3.5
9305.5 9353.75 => 1.4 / 3.41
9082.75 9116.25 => -0.8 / 3.61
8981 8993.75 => -0.9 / 3.78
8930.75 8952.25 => 0.4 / 3.47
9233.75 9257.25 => 0.3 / 3.47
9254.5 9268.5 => 1.1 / 3.24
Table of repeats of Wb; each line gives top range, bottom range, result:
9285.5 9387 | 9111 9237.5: 1.06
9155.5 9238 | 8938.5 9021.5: 0.97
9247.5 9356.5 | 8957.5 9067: 1.00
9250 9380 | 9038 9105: 0.97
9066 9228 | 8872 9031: 1.00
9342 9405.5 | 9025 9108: 1.03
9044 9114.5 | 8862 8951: 1.07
